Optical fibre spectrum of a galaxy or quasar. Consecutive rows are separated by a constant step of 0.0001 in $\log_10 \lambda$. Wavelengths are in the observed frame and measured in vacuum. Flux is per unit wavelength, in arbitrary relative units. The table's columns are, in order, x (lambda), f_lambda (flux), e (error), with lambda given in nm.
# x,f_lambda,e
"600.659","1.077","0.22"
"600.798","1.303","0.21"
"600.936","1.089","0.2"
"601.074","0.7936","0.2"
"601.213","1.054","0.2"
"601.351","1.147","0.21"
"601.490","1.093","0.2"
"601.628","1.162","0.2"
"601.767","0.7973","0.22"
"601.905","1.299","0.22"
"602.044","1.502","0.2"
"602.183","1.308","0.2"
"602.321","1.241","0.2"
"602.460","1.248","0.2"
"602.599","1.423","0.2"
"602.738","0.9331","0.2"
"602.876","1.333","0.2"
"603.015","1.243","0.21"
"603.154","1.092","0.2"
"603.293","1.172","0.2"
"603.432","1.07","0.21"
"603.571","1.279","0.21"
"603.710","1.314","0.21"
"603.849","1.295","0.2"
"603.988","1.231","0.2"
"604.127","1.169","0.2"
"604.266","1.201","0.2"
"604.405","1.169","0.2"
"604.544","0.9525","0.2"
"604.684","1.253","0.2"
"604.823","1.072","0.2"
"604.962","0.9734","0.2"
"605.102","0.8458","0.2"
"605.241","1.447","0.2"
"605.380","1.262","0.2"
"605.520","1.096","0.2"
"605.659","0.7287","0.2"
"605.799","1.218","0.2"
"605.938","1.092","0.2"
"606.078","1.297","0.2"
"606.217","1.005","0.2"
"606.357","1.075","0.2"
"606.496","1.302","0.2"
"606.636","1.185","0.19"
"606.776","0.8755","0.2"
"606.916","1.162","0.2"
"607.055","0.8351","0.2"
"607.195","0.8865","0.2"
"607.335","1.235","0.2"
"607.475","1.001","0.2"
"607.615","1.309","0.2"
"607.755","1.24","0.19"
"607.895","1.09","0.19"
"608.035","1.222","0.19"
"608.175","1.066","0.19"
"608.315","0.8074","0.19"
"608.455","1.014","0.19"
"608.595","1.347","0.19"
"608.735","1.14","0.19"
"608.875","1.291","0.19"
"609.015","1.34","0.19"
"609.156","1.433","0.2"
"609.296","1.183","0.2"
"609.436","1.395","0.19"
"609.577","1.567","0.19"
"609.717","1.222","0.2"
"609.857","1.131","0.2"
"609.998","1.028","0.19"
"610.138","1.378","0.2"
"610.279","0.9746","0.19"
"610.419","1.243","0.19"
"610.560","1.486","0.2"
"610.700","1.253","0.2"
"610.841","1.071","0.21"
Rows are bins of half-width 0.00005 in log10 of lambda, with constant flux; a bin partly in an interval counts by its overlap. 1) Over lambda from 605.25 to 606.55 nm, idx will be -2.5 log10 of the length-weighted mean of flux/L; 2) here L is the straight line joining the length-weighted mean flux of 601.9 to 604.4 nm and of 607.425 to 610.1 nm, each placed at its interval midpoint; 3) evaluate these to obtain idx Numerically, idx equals 0.082 mag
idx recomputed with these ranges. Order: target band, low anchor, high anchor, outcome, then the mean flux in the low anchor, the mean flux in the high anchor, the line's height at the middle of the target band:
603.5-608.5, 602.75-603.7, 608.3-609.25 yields 0.081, 1.19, 1.22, 1.2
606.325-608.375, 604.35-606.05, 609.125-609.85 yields 0.121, 1.1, 1.34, 1.22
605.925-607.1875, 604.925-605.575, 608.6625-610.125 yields 0.091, 1.13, 1.28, 1.18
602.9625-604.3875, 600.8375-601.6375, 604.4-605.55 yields -0.103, 1.06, 1.12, 1.1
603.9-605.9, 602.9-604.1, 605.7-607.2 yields 0.036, 1.21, 1.09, 1.15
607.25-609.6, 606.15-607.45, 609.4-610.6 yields -0.041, 1.06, 1.26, 1.16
